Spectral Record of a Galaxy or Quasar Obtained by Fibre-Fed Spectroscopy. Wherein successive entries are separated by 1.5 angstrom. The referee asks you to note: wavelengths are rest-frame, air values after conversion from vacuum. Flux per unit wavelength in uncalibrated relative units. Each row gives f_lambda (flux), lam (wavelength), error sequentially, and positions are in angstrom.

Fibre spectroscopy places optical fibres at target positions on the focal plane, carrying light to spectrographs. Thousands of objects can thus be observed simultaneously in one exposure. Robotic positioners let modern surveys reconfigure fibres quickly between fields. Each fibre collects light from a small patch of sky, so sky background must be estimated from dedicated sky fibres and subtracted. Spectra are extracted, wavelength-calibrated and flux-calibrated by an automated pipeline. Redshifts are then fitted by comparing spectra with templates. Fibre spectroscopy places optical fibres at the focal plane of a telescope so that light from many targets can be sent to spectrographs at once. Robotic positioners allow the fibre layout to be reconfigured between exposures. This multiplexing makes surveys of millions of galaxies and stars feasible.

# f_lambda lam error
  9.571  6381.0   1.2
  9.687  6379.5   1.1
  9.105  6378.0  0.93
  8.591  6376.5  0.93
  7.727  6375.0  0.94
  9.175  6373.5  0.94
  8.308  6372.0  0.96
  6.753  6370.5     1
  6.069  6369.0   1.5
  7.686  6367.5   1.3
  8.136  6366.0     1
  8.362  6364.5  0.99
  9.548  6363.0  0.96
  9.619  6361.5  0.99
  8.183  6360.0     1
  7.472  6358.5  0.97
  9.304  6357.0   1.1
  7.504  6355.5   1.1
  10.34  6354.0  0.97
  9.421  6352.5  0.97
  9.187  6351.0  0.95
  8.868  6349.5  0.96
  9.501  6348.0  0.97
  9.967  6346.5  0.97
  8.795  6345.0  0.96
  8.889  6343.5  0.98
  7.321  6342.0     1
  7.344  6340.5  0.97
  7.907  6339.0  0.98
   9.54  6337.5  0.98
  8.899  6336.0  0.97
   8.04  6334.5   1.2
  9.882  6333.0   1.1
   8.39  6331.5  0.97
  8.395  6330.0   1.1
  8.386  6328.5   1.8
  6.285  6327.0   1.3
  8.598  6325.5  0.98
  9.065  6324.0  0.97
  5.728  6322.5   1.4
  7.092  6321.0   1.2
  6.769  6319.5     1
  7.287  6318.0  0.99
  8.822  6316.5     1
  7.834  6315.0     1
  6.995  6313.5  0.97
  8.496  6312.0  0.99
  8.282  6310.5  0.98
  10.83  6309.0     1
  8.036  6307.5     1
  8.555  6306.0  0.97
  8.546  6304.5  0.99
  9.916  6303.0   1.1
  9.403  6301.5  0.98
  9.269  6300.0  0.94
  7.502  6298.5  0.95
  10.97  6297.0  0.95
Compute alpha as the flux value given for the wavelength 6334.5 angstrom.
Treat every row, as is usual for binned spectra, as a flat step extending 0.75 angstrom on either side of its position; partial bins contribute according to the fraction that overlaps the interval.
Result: 8.04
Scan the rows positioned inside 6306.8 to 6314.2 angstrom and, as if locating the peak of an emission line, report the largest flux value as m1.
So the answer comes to 10.83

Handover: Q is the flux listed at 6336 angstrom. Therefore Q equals 8.899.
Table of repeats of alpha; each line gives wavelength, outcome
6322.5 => 5.728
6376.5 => 8.591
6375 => 7.727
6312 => 8.496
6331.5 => 8.39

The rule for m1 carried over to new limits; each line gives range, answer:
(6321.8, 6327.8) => 9.065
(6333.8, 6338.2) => 9.54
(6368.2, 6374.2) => 9.175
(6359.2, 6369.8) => 9.619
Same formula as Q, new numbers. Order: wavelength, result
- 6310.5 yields 8.282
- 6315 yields 7.834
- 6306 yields 8.555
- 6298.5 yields 7.502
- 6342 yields 7.321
